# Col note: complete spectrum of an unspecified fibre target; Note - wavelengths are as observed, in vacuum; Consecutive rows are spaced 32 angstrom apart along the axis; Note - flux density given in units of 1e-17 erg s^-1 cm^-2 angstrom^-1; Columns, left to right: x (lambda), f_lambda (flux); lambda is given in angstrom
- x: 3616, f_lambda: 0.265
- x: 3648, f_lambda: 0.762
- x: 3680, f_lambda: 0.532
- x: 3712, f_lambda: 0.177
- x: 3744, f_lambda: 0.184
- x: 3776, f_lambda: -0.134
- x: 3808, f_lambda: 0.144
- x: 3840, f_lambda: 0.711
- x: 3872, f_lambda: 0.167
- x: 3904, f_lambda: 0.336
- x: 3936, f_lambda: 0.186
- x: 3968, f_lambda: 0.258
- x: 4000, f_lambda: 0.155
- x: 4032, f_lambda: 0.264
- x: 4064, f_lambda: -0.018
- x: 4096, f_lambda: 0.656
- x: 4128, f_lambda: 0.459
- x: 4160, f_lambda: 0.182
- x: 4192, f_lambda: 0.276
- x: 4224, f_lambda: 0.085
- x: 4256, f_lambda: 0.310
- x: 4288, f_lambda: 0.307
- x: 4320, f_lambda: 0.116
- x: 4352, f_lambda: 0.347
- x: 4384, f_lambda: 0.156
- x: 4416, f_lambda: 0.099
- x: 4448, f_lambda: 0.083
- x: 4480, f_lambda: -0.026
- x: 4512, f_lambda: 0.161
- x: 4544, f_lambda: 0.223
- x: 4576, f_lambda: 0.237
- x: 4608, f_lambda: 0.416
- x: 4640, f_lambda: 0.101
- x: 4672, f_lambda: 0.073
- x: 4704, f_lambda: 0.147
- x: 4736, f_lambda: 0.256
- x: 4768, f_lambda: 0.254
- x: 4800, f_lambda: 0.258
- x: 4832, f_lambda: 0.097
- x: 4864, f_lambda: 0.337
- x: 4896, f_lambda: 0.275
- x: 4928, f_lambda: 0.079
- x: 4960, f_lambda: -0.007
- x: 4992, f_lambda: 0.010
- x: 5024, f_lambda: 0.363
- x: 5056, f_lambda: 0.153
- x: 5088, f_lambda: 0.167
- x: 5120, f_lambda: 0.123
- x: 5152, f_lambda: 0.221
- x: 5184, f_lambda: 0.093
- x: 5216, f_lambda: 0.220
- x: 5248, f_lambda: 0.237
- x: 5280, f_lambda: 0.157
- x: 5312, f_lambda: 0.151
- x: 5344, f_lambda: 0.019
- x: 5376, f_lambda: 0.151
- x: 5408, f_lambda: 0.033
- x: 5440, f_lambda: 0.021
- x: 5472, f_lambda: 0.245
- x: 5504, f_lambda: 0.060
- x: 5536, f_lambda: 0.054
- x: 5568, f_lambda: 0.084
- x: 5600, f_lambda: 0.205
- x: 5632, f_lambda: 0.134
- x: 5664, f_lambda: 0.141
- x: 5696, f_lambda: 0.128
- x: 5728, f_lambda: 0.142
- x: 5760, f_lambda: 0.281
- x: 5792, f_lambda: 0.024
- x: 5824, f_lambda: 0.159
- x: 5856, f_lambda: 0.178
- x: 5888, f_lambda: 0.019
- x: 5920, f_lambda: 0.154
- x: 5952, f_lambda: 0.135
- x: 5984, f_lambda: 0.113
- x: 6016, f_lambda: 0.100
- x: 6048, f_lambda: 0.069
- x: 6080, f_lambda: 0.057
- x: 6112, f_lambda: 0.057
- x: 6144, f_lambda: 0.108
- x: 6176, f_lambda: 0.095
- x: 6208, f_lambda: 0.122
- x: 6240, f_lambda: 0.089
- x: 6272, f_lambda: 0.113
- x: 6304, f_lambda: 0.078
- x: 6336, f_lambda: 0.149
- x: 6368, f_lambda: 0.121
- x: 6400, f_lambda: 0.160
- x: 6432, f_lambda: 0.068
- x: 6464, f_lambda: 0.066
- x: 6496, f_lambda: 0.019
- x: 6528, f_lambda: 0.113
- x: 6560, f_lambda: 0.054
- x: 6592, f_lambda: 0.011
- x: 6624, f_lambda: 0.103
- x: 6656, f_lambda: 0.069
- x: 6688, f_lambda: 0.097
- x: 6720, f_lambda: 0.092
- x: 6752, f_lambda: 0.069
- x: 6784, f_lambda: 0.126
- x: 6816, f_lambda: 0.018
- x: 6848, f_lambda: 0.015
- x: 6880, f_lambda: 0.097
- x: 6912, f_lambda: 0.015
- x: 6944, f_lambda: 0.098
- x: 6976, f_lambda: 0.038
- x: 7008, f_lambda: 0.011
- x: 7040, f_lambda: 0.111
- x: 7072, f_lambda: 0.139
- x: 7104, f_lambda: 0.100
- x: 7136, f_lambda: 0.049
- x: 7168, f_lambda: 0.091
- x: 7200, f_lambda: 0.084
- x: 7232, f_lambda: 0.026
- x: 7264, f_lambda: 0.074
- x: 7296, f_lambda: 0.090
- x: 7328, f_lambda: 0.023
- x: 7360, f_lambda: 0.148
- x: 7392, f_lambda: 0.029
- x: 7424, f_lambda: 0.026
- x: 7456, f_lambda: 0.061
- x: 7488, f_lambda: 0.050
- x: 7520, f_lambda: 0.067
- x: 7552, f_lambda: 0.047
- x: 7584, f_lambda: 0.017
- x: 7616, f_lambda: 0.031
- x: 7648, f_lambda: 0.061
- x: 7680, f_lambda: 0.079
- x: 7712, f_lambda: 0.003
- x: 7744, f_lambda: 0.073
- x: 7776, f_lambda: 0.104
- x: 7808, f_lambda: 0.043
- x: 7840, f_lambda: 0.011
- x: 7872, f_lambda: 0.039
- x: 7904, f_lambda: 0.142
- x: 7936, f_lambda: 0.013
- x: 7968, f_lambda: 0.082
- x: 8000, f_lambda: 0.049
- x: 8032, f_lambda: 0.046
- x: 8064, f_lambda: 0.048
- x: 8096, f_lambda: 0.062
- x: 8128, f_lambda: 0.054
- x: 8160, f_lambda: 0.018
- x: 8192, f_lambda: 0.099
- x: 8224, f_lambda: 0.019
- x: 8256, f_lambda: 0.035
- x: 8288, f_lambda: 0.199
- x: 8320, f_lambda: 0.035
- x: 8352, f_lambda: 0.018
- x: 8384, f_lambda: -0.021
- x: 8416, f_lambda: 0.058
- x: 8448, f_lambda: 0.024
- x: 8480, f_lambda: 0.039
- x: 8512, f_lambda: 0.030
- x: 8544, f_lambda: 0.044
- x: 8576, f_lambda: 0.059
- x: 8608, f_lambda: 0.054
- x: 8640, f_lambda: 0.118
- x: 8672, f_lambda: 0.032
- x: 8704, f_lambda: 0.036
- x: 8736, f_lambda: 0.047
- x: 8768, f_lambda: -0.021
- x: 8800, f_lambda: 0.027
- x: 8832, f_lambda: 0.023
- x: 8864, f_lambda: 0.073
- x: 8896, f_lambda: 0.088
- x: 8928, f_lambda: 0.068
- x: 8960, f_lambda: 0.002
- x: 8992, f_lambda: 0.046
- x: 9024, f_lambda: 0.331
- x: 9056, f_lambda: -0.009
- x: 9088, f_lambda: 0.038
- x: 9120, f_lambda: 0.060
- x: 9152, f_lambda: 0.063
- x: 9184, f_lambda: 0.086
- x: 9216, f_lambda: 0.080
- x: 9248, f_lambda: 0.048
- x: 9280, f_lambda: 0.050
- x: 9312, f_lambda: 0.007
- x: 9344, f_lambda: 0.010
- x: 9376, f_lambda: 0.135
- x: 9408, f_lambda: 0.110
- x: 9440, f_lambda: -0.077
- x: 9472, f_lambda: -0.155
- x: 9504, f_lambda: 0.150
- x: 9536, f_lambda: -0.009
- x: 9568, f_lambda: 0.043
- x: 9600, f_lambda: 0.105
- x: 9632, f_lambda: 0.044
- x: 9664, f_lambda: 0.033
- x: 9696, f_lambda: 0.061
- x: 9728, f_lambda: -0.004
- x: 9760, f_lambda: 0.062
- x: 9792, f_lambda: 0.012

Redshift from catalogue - 1.423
